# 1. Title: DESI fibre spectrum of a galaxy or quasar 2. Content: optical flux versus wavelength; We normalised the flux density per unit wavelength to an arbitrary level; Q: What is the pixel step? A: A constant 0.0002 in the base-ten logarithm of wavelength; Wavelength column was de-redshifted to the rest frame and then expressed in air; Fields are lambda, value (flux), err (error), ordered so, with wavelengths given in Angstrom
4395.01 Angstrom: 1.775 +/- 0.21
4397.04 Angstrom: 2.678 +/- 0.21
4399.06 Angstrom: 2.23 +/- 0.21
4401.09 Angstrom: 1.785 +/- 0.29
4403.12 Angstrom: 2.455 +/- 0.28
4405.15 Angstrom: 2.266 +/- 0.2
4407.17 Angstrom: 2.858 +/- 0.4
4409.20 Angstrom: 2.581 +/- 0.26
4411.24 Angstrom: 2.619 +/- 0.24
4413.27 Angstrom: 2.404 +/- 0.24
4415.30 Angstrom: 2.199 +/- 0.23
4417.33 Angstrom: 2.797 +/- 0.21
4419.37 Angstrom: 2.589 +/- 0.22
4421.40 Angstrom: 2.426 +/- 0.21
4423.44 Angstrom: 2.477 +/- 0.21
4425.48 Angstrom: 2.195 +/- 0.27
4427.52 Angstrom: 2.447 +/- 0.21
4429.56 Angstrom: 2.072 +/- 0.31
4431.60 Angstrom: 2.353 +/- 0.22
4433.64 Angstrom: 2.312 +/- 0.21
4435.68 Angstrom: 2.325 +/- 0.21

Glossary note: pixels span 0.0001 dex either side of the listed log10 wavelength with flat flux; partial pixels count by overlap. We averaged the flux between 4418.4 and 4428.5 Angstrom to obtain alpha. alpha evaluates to 2.43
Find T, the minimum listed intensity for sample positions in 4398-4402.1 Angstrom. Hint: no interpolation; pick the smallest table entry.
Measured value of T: 1.785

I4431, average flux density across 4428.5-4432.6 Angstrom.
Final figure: 2.21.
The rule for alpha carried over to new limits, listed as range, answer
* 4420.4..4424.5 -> 2.45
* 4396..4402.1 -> 2.23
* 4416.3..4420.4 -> 2.69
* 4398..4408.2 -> 2.32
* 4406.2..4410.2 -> 2.72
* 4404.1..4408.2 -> 2.57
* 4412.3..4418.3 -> 2.47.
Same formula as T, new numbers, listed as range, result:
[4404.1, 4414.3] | 2.266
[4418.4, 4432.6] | 2.072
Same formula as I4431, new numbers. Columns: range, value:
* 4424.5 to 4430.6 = 2.24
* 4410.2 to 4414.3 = 2.51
